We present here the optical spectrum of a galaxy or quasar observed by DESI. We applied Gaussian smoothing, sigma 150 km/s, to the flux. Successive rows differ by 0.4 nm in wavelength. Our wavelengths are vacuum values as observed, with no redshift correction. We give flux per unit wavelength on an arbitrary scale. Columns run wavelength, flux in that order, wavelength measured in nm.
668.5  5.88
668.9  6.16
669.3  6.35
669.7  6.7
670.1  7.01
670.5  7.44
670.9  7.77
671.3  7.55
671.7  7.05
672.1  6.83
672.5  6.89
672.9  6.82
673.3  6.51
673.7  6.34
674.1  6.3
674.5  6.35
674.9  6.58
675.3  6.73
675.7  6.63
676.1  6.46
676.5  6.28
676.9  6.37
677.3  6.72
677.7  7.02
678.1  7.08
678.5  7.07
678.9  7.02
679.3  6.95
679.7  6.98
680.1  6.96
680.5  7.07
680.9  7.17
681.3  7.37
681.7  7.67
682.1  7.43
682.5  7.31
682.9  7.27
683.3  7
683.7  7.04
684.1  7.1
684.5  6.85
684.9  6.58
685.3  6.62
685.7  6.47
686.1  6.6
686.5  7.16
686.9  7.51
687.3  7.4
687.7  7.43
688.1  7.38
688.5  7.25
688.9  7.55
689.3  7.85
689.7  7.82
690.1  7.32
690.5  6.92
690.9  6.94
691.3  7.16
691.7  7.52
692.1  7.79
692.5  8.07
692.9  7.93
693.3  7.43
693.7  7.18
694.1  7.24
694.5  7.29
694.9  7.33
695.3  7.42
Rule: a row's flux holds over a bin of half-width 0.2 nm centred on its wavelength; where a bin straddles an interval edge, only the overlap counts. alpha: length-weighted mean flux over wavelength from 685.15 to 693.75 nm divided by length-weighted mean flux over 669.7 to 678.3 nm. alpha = 1.08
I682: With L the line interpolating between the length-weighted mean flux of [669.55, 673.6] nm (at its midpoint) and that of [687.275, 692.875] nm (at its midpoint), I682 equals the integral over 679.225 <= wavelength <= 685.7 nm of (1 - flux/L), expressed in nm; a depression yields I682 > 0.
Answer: 0.201 nm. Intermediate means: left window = 7.04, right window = 7.47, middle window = 7.07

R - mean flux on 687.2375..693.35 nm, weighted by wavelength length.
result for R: 7.49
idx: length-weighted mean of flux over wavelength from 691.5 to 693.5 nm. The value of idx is 7.75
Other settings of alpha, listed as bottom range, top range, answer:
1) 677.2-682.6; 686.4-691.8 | 1.03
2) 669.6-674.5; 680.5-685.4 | 1.03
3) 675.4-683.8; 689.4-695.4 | 1.06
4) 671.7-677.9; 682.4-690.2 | 1.09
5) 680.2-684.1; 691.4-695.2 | 1.04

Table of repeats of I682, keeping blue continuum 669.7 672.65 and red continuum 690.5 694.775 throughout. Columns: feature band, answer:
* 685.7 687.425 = 0.07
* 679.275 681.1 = 0.06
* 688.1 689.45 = -0.02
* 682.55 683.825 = 0.03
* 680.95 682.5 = -0.03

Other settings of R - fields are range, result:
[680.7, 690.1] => 7.21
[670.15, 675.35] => 6.87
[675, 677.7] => 6.57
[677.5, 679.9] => 7.02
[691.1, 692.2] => 7.46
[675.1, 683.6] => 6.98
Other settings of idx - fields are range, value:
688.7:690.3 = 7.63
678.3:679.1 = 7.05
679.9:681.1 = 7.07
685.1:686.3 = 6.56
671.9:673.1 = 6.85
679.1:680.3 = 6.96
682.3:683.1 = 7.29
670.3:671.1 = 7.61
